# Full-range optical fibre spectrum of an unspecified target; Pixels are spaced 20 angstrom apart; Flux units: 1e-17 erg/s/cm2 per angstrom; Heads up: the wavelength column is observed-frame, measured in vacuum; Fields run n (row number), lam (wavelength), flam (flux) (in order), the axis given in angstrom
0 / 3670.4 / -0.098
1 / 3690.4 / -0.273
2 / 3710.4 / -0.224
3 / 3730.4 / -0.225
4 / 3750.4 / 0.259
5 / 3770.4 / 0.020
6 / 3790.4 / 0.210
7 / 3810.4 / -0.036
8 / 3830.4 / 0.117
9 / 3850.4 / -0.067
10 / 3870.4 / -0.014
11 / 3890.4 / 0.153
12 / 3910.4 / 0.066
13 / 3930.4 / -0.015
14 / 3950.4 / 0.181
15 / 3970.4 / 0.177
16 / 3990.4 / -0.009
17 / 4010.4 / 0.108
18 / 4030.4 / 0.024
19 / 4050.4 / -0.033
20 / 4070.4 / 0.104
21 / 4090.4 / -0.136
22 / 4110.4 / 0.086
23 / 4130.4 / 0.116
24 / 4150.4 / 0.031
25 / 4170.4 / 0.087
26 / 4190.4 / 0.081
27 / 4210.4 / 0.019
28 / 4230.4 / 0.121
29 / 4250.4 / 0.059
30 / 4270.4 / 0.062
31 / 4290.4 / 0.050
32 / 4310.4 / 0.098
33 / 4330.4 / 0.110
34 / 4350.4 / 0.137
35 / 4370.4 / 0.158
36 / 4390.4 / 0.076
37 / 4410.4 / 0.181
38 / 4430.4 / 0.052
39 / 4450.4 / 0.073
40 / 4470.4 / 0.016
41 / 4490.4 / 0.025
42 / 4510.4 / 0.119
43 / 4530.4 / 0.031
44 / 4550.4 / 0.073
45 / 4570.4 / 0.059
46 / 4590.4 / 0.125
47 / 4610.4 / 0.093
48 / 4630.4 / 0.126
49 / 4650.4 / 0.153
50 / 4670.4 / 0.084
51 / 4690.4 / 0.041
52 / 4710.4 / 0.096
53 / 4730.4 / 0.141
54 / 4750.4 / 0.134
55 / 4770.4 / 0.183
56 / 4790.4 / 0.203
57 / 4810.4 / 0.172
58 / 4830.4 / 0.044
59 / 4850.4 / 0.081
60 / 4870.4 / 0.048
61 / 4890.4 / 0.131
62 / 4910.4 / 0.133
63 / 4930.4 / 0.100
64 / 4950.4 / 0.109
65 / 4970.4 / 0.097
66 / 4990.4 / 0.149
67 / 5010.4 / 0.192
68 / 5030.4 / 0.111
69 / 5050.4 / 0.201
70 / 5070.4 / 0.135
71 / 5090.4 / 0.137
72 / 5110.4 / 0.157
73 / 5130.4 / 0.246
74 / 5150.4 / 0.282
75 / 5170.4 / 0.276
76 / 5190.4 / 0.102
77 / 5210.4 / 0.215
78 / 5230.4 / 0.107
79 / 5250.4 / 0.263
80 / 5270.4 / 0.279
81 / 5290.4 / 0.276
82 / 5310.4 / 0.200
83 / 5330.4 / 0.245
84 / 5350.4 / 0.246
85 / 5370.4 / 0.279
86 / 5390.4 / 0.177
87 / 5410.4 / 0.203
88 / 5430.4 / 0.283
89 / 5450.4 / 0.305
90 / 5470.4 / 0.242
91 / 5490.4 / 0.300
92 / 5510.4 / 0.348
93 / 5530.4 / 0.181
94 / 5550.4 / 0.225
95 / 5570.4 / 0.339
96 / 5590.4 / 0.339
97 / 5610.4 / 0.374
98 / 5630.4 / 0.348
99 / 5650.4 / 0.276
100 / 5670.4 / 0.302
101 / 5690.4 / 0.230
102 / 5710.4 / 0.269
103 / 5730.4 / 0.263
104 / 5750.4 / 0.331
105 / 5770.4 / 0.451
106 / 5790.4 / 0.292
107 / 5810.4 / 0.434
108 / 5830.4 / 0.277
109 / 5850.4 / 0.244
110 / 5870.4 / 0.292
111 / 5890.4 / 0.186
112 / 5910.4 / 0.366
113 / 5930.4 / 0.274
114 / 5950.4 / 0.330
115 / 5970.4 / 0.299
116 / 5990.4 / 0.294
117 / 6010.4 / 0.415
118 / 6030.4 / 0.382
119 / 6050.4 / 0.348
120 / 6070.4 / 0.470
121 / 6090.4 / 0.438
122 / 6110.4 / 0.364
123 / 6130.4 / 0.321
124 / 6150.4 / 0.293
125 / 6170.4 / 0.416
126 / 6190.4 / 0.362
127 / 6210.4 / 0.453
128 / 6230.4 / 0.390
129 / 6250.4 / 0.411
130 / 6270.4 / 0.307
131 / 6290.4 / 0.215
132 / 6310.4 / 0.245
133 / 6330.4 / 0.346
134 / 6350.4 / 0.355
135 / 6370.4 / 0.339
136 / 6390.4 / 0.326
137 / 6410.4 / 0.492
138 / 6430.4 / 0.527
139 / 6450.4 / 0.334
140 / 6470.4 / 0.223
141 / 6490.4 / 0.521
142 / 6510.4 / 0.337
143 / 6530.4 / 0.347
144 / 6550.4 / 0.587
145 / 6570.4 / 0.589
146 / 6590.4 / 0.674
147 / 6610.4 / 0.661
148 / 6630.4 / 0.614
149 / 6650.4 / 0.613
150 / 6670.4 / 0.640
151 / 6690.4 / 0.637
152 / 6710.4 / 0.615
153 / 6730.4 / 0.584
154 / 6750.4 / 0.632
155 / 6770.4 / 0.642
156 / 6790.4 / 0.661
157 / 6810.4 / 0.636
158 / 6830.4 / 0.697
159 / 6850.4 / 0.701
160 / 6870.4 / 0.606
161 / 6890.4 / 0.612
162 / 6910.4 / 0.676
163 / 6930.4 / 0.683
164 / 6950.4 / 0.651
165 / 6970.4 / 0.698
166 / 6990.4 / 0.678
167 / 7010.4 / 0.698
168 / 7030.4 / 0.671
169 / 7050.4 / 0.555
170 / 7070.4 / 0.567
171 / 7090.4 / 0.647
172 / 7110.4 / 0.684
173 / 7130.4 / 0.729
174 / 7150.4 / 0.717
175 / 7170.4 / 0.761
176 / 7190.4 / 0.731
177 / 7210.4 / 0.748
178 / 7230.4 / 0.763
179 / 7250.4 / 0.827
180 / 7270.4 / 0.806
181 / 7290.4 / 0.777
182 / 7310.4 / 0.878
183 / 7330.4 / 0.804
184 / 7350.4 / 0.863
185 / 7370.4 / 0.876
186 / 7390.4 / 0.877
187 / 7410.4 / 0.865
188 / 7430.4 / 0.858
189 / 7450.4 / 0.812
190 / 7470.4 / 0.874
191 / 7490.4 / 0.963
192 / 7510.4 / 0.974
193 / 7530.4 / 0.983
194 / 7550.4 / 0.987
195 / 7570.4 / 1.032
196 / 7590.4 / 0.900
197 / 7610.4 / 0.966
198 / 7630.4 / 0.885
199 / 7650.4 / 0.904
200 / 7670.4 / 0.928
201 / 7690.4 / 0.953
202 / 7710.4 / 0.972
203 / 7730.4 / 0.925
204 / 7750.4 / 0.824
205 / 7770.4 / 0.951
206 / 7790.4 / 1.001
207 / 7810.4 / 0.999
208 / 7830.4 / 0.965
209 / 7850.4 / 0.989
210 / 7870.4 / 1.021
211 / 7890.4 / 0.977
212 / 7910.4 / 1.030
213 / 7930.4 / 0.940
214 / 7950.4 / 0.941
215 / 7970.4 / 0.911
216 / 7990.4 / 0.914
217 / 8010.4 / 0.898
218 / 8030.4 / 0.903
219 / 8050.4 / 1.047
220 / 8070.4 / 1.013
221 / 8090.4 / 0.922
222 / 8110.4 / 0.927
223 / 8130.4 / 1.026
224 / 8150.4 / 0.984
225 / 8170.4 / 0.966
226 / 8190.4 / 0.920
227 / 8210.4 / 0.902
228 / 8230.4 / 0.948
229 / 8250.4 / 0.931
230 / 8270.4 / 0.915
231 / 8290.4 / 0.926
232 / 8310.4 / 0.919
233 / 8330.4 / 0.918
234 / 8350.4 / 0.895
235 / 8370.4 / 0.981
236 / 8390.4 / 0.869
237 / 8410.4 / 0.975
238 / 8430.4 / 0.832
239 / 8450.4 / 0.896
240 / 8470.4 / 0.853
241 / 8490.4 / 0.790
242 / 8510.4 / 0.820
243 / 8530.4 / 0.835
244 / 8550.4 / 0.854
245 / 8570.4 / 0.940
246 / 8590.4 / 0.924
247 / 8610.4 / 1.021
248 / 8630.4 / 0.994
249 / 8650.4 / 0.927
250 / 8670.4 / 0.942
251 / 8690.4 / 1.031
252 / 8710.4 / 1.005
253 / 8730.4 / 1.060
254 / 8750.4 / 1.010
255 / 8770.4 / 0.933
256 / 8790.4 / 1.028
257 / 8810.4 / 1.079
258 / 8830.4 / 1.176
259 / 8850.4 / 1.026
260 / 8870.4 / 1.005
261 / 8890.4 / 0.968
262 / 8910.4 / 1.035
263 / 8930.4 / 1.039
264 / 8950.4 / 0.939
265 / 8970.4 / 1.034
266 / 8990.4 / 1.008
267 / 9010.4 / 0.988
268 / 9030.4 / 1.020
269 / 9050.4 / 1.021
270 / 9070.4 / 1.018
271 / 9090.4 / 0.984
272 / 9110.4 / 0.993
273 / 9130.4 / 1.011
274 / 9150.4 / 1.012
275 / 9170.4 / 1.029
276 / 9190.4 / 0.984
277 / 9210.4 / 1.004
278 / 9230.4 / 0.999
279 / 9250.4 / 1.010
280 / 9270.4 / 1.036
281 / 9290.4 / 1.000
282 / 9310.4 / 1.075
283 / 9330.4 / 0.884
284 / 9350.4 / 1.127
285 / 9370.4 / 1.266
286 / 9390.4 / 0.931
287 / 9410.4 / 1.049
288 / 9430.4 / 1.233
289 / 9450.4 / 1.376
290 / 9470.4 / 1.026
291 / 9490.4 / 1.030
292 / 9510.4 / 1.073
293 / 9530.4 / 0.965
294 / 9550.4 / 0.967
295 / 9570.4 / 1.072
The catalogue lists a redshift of 0.64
